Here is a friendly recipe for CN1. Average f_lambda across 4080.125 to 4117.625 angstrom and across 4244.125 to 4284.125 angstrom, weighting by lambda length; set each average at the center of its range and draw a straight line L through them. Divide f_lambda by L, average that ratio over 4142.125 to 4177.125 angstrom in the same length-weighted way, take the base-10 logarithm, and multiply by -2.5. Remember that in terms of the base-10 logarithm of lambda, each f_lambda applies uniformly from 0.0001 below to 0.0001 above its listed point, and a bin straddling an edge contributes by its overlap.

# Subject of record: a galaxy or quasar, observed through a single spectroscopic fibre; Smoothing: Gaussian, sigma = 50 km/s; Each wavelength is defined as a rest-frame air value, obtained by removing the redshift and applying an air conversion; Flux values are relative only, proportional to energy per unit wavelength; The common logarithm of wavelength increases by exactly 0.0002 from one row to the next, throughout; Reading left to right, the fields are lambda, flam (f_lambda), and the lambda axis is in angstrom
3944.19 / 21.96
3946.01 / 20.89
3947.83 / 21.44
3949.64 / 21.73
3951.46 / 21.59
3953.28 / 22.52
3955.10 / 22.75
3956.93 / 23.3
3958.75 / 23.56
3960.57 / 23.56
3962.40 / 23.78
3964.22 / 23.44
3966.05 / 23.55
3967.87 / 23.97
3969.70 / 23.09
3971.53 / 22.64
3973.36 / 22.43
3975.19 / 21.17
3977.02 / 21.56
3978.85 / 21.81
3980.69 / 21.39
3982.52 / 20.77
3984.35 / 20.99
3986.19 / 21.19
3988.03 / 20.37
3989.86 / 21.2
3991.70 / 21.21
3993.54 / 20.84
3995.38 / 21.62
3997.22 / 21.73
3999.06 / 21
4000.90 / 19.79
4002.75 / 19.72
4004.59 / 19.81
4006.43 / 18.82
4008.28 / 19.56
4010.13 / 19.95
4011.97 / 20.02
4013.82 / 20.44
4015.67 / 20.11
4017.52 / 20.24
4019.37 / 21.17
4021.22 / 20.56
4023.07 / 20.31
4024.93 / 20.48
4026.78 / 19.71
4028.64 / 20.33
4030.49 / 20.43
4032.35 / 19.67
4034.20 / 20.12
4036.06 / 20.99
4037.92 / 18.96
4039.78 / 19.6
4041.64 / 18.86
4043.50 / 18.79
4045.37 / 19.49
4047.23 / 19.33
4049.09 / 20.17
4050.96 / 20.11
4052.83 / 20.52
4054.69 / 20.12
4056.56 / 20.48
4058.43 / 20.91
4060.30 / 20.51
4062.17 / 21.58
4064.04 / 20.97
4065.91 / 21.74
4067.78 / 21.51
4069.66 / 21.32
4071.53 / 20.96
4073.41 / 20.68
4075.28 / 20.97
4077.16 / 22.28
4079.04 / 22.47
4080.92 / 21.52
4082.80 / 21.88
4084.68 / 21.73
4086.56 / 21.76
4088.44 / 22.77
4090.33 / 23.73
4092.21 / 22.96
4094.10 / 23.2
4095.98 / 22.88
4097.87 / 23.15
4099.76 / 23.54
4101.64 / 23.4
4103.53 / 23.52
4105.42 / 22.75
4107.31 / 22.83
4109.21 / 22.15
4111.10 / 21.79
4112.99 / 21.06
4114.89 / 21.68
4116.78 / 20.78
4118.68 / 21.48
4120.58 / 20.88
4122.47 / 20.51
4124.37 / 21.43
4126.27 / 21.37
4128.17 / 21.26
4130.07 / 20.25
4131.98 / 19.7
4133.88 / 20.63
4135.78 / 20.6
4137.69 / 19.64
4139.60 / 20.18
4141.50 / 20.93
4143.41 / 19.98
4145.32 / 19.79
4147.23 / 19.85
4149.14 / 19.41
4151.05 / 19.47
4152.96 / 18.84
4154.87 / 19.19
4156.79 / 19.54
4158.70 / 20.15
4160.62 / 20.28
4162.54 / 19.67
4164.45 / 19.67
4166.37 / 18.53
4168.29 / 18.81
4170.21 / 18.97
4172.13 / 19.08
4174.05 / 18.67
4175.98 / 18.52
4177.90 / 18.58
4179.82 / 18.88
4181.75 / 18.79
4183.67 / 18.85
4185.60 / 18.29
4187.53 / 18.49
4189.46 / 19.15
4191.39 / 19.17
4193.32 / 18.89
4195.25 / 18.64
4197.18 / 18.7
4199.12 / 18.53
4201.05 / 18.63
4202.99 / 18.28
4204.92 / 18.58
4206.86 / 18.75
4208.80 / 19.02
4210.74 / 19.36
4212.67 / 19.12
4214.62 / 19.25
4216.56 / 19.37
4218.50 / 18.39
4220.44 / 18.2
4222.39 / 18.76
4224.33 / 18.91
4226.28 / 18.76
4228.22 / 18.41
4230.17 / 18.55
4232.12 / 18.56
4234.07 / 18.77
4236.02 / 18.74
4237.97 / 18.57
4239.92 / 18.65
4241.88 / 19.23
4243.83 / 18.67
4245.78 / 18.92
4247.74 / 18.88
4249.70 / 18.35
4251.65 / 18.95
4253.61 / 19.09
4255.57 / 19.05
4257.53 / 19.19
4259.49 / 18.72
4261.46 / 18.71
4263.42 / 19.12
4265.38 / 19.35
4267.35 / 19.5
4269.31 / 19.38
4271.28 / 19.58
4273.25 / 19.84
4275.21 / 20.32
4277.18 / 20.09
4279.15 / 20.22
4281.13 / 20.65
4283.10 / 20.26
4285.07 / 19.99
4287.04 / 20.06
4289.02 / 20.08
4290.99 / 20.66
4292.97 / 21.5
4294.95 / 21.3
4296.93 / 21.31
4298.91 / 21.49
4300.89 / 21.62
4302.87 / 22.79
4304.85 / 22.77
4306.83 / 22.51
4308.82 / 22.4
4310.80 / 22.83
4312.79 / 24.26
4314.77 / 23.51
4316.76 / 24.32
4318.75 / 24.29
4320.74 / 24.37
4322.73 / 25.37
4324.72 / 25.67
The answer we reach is 0.11 mag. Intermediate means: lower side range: 22.5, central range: 19.4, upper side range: 19.4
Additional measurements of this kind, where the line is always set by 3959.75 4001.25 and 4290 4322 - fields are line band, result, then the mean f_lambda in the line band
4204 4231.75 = 0.19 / 18.8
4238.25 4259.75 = 0.19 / 18.9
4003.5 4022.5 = 0.10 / 20.1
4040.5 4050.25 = 0.14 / 19.3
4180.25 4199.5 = 0.19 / 18.8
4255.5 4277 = 0.16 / 19.4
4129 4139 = 0.11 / 20.2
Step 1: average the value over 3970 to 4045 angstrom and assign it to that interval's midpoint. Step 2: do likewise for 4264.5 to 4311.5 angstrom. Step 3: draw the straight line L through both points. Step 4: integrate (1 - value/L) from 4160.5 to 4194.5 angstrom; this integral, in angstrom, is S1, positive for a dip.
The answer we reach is 2.94 angstrom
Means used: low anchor 20.5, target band 18.9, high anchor 20.8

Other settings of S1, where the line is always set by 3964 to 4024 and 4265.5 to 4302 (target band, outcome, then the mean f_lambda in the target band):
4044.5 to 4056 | 0.5 angstrom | 20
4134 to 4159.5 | 1.1 angstrom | 19.8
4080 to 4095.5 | -1.2 angstrom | 22.5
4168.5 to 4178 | 0.9 angstrom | 18.8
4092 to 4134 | -2.2 angstrom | 21.9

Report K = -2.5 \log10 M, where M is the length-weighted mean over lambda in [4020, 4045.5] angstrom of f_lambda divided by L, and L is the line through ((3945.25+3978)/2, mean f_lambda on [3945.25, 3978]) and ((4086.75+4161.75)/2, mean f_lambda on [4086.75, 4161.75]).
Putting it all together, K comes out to 0.11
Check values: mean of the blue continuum 22.6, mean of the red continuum 21.2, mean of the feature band 19.9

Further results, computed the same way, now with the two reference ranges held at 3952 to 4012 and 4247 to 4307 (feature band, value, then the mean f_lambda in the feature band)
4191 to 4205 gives 0.104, 18.7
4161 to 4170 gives 0.081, 19.2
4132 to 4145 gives 0.031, 20.3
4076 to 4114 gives -0.074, 22.6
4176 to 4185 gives 0.104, 18.7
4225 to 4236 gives 0.098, 18.6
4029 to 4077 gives 0.046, 20.4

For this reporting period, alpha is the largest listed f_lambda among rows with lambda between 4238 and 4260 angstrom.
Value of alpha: 19.23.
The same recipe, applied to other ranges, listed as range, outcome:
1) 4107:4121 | 22.83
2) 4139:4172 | 20.93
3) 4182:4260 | 19.37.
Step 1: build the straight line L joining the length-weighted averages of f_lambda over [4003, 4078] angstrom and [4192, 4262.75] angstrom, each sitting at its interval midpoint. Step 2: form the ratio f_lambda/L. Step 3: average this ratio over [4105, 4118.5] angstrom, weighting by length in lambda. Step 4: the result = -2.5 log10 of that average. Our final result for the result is -0.11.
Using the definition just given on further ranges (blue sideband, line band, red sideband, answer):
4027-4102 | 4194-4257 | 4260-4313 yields 0.11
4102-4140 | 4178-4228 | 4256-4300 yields 0.10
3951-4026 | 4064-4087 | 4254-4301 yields -0.03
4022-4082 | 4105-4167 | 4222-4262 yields -0.04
